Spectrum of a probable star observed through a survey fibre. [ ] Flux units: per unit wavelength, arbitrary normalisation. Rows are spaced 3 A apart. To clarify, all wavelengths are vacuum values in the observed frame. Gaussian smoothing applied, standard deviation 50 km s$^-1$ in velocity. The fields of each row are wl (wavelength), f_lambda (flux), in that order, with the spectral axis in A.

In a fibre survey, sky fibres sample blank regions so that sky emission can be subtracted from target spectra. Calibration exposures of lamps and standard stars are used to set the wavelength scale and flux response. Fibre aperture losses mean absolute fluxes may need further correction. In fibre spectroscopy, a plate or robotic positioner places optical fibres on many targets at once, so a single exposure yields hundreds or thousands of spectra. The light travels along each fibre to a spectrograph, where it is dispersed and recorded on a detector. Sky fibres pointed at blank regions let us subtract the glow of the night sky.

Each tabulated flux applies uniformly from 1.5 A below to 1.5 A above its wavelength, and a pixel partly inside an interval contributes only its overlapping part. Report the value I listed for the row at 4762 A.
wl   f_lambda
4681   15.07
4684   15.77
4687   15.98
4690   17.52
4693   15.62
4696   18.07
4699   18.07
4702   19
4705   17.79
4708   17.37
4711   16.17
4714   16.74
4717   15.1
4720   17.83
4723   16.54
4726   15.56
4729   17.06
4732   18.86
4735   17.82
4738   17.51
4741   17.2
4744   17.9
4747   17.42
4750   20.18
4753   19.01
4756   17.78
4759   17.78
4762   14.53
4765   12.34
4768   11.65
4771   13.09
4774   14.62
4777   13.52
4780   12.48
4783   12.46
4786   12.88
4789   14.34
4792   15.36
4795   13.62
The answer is 14.53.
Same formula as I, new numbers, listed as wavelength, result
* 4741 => 17.2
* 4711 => 16.17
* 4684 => 15.77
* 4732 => 18.86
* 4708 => 17.37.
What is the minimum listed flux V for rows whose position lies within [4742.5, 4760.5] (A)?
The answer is 17.42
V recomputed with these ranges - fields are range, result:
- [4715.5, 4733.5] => 15.1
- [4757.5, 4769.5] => 11.65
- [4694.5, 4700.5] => 18.07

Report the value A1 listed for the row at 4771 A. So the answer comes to 13.09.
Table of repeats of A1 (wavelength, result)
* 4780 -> 12.48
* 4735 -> 17.82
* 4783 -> 12.46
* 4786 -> 12.88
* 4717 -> 15.1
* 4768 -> 11.65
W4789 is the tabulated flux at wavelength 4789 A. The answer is 14.34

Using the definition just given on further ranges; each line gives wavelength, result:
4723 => 16.54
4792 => 15.36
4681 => 15.07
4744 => 17.9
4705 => 17.79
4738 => 17.51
